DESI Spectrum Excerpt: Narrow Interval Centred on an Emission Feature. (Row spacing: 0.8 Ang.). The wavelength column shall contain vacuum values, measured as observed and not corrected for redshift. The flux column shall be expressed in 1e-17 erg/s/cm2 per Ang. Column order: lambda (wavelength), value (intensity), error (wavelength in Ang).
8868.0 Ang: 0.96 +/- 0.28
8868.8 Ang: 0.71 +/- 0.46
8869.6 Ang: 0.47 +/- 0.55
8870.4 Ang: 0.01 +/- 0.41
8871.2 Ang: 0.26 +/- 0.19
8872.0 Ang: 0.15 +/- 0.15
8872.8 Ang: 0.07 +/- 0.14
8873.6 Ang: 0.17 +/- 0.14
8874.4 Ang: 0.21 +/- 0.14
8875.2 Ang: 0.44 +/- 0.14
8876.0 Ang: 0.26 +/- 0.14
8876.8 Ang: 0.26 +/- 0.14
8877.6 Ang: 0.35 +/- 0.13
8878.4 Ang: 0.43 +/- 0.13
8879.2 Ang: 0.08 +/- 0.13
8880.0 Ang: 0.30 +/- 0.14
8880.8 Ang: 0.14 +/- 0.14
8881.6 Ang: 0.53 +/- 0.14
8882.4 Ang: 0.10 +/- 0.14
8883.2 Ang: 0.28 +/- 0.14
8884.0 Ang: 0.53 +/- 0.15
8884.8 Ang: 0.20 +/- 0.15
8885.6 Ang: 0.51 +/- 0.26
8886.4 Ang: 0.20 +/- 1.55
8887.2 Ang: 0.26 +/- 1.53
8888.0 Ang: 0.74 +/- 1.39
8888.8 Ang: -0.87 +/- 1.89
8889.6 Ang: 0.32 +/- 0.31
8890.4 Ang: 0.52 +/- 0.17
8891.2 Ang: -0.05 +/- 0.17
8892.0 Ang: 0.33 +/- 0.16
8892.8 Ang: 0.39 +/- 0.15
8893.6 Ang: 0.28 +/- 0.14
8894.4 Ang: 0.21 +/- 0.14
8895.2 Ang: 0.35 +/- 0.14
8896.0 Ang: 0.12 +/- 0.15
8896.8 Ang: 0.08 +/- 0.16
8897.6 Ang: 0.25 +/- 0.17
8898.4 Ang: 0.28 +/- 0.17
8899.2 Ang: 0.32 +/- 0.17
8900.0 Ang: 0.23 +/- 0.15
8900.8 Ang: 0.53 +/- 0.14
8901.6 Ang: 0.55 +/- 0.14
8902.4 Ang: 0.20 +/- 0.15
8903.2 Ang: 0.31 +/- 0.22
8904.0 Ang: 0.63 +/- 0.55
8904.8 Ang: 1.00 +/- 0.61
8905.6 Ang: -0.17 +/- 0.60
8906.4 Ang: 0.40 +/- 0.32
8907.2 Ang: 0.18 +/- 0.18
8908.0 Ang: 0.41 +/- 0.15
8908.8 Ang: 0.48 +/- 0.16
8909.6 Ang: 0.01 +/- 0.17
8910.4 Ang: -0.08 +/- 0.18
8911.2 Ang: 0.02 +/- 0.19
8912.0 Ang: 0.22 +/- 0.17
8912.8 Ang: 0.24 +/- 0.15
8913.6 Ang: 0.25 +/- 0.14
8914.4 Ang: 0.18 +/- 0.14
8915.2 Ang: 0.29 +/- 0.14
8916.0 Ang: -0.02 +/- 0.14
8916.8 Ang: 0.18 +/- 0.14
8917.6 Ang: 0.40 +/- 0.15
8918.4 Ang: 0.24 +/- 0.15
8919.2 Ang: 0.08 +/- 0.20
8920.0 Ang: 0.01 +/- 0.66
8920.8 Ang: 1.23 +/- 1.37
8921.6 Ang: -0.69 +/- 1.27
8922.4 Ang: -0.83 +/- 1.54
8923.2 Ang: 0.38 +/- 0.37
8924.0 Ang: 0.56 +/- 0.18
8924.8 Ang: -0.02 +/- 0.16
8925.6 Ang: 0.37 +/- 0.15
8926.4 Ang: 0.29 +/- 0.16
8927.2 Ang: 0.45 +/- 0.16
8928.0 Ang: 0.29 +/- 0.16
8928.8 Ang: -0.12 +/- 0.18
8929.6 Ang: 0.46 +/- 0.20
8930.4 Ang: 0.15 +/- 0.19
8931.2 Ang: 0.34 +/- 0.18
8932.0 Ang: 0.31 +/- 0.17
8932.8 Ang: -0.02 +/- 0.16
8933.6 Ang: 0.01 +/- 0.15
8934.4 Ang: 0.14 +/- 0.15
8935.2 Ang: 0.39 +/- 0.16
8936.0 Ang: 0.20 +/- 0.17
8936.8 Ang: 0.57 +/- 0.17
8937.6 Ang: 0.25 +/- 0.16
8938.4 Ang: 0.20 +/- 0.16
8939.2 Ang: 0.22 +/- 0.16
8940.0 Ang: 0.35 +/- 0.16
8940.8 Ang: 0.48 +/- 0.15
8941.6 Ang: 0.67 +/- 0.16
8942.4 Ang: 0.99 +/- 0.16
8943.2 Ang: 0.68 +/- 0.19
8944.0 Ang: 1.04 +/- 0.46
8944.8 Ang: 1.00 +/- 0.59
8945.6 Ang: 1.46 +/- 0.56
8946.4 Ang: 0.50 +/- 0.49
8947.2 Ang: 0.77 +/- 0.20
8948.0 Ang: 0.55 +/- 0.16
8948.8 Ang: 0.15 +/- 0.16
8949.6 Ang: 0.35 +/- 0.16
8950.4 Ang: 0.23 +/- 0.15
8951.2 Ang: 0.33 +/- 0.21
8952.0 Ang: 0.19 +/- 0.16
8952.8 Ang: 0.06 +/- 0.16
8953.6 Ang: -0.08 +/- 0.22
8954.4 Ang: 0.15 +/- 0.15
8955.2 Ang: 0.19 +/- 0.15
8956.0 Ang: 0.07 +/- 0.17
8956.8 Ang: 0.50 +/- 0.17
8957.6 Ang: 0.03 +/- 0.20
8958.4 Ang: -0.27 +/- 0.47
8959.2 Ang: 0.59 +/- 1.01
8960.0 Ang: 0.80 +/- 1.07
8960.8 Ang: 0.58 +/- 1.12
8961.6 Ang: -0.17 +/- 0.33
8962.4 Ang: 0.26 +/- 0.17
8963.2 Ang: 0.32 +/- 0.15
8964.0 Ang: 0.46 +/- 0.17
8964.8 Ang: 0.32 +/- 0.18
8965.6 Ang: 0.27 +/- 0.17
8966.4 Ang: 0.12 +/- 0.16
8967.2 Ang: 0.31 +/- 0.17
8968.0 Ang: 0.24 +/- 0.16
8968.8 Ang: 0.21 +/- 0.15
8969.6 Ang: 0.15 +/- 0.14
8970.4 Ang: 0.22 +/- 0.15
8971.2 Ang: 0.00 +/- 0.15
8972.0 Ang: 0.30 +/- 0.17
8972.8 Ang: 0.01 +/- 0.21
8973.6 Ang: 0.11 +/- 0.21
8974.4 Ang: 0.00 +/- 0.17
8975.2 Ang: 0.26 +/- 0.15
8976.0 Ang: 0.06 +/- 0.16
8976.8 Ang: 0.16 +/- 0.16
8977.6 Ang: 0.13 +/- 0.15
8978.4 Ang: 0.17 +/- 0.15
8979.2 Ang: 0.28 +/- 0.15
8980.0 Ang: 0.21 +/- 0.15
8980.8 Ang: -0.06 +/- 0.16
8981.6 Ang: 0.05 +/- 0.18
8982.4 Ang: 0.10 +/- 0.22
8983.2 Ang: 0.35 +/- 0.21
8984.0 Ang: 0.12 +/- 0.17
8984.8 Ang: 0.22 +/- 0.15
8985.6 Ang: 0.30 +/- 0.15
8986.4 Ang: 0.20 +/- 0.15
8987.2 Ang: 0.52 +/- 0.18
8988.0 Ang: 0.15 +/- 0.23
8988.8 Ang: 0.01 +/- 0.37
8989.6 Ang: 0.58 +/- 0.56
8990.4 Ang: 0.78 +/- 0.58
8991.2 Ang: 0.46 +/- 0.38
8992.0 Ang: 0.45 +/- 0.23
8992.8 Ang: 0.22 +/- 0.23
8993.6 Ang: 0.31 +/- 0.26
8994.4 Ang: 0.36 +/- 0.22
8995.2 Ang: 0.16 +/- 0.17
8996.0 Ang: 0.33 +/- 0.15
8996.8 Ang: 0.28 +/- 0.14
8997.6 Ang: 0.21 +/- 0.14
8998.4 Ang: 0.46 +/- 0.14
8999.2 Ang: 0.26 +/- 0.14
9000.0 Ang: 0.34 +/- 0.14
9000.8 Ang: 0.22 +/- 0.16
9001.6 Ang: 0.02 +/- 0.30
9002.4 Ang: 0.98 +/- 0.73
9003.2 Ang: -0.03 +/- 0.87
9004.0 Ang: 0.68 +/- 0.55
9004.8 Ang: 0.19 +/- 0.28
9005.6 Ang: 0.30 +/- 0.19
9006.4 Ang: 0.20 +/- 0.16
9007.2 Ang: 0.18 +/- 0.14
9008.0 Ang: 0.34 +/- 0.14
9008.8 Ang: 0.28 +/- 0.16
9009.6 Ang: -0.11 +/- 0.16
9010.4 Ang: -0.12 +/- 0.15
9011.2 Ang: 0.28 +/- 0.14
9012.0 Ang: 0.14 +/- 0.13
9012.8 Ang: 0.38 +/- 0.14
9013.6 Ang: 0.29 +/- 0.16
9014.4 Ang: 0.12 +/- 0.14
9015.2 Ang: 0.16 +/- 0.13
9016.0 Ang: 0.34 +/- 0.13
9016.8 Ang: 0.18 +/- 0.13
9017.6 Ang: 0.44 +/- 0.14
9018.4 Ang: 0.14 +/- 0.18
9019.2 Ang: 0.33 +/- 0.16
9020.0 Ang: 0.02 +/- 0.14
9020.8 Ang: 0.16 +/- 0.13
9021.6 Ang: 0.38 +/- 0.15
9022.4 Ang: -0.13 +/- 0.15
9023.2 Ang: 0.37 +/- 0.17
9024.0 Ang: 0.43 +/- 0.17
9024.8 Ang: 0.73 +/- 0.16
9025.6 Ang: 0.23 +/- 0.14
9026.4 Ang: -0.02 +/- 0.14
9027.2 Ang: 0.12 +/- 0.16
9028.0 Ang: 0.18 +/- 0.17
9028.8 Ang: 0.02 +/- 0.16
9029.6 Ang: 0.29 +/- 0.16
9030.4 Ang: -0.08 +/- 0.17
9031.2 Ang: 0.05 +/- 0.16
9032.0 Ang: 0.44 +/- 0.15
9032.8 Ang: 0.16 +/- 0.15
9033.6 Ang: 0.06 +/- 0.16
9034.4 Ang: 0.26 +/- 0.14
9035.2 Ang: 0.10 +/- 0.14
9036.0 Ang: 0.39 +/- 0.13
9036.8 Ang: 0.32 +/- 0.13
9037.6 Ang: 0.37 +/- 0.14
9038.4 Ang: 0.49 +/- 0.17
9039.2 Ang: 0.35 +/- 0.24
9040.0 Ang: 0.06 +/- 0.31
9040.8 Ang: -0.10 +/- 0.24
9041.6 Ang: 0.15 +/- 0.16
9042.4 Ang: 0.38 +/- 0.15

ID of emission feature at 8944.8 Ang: H-beta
